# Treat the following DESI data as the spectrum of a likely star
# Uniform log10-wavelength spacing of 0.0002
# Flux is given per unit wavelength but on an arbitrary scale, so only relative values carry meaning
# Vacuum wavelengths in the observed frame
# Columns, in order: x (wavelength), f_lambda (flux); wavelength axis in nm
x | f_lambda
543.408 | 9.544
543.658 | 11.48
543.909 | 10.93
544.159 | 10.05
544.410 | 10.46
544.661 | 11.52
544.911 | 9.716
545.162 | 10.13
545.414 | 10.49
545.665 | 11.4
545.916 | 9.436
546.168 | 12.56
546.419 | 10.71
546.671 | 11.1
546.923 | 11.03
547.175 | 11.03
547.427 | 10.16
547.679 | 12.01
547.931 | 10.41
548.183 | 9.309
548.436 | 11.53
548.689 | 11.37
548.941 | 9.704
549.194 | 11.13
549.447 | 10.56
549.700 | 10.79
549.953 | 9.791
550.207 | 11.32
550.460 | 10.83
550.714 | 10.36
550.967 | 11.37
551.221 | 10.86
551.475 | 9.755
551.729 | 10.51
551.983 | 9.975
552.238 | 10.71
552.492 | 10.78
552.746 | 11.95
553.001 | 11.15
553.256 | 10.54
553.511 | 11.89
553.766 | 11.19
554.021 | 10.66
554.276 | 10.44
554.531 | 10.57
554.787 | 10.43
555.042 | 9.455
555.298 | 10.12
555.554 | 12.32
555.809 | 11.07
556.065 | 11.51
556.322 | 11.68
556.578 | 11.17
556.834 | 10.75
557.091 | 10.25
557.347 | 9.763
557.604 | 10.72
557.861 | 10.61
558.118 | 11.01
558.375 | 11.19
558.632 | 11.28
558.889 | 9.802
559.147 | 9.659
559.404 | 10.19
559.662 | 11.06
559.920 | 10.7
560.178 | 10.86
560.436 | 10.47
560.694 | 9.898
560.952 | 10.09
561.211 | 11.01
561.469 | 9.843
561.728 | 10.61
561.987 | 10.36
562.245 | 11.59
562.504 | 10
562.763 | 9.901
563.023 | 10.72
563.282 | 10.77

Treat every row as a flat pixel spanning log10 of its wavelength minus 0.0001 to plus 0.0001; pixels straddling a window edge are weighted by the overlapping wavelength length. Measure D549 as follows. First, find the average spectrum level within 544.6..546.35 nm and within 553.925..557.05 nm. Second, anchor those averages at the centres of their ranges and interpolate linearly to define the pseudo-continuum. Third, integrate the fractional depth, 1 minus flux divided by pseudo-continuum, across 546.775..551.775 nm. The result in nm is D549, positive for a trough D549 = 0.033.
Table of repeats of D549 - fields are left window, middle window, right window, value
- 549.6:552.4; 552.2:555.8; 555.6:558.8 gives -0.04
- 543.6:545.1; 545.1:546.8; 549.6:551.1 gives -0.03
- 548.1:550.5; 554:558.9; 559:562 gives -0.13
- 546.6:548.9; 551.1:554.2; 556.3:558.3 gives -0.02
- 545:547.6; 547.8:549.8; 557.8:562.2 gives 0.03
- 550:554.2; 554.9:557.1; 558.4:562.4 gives -0.06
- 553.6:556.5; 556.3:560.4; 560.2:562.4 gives 0.02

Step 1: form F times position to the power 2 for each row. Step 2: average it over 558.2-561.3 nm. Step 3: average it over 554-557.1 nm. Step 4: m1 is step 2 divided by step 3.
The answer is 0.99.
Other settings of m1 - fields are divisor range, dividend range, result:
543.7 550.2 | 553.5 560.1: 1.04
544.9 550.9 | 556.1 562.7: 1.03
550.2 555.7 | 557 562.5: 1.00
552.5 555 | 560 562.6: 0.99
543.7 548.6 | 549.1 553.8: 1.02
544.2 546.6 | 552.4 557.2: 1.06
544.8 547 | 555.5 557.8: 1.06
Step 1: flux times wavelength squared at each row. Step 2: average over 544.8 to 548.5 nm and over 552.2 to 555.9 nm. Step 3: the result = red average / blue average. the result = 1.04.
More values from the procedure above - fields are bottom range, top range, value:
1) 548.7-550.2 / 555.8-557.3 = 1.07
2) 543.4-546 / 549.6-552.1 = 1.03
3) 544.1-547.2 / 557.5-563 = 1.03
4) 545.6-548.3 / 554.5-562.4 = 1.03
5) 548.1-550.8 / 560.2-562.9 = 1.02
